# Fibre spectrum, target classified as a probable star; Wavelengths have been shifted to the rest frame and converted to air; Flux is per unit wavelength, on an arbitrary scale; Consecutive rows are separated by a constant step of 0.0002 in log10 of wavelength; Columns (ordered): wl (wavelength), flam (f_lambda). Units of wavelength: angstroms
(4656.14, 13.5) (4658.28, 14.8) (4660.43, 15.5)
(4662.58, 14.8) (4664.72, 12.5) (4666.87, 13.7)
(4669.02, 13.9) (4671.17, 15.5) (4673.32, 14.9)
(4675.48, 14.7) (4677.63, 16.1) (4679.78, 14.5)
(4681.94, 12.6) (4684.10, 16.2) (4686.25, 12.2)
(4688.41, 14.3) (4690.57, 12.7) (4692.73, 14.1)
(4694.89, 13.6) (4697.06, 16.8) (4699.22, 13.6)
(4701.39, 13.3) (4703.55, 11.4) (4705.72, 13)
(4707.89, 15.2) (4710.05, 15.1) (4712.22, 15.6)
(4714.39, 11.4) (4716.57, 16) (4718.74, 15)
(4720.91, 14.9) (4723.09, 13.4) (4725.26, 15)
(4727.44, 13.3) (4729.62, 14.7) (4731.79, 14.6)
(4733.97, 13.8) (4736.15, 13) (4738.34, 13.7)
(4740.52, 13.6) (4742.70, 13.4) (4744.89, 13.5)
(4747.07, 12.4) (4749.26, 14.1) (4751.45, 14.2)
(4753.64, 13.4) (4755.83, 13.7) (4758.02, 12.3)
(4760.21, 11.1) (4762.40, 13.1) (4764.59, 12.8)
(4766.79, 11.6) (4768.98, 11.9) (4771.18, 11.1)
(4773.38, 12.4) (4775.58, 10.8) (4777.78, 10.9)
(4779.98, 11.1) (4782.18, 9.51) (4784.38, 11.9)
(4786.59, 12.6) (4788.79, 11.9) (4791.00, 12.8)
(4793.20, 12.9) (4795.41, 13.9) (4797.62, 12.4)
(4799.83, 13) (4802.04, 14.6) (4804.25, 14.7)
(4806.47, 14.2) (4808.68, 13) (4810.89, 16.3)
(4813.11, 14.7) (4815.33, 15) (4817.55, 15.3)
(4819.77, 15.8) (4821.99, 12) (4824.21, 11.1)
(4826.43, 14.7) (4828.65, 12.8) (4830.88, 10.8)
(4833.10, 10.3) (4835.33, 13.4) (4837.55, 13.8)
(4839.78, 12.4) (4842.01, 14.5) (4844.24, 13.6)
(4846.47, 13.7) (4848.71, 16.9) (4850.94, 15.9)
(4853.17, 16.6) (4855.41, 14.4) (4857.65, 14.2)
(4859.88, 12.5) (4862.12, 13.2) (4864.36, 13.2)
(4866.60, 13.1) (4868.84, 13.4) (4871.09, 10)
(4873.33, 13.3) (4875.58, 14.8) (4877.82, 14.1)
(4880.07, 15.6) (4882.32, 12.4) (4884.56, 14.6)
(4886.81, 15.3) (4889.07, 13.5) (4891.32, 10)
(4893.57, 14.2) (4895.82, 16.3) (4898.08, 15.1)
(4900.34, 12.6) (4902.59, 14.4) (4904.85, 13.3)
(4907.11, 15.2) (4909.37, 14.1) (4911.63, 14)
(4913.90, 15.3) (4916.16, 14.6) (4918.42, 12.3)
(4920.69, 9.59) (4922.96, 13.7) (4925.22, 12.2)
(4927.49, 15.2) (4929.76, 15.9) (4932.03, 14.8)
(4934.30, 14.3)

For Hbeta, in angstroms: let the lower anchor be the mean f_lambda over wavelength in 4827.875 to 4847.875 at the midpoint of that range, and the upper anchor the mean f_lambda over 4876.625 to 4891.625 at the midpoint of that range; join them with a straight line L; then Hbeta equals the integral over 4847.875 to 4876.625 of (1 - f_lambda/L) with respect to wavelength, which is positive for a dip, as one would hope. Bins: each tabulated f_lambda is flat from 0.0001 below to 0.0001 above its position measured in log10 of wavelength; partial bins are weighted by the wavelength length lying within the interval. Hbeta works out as -1.2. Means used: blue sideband 12.9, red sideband 13.8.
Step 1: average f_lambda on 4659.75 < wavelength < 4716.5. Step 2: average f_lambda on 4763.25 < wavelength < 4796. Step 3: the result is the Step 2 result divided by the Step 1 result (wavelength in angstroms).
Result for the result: 0.84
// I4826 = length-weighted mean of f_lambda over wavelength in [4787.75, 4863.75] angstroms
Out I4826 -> 13.7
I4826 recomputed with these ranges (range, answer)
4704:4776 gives 13.4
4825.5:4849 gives 13.2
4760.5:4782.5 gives 11.6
